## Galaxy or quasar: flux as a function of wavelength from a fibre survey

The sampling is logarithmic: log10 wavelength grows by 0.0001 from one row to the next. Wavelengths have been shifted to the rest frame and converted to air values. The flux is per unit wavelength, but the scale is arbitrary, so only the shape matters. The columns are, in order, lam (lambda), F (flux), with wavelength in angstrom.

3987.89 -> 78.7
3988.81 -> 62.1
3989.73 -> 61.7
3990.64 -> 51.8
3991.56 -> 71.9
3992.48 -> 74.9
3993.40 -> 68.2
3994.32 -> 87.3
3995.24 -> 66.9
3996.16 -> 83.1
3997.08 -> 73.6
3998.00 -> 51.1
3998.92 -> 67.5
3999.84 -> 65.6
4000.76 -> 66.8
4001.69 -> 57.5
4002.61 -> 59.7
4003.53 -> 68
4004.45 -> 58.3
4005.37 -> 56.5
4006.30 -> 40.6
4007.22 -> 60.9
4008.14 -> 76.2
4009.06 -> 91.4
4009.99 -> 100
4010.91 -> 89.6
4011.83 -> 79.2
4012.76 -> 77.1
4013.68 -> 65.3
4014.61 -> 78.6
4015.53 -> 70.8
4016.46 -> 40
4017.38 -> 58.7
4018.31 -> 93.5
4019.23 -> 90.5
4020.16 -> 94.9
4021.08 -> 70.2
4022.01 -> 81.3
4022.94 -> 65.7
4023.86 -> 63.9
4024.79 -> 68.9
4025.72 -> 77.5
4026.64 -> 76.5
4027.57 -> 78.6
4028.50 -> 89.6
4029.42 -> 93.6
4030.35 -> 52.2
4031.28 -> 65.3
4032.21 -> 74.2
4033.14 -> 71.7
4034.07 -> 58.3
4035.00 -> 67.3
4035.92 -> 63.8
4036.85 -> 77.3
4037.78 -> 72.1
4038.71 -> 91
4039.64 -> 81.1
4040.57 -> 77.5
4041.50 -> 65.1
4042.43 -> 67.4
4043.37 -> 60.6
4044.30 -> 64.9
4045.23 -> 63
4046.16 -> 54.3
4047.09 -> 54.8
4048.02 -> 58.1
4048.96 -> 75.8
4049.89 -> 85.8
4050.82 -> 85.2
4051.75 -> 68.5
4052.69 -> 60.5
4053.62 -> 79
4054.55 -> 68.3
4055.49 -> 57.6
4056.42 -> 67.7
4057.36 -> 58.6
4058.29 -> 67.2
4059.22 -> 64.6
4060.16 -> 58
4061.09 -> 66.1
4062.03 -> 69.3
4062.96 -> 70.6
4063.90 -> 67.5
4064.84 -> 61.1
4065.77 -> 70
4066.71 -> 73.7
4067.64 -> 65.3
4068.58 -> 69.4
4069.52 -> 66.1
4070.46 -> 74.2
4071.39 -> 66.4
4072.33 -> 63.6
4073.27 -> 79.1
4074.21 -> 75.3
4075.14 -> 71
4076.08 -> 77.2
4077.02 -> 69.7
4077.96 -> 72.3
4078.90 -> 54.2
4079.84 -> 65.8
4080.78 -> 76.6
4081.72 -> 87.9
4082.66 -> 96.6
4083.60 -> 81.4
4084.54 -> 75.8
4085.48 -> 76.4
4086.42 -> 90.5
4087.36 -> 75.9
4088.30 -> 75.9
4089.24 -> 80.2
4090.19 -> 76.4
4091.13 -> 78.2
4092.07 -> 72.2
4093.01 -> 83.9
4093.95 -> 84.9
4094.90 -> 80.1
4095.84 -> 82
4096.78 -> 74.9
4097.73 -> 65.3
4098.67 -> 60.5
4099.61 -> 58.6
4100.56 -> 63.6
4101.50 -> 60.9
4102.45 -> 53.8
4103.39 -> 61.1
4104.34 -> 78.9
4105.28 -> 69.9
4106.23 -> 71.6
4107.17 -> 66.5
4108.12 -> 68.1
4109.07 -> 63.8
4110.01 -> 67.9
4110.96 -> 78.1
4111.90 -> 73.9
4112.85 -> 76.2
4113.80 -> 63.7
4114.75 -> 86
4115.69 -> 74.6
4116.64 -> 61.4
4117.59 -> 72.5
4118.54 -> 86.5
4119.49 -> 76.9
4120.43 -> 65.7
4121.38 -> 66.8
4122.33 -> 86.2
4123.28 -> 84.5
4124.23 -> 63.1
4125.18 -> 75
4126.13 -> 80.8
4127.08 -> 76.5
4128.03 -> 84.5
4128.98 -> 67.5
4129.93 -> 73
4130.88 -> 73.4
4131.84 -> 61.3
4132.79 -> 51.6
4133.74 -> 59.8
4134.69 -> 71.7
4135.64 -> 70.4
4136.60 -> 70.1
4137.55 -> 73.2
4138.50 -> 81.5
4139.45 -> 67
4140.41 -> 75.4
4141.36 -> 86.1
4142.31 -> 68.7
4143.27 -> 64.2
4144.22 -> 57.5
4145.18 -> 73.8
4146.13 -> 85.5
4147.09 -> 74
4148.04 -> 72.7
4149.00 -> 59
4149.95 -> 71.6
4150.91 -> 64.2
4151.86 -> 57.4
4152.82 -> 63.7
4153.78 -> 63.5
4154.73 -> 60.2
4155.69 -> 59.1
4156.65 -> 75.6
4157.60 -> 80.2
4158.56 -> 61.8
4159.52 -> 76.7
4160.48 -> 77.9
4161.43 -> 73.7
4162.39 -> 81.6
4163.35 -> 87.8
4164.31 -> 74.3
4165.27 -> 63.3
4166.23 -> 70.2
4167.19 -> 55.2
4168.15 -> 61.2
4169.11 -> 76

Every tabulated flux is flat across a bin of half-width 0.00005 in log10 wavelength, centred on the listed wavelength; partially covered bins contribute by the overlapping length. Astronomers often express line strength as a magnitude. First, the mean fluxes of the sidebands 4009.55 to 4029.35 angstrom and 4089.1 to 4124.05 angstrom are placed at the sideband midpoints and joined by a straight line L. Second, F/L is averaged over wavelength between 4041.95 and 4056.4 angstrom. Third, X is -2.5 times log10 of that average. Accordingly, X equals 0.13 mag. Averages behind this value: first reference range 77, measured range 66.9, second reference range 72.2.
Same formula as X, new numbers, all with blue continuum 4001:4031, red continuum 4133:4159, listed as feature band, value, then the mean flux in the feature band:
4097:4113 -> 0.051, 66.9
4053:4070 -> 0.074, 66.6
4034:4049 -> 0.063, 67.8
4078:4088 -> -0.104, 77.8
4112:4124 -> -0.075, 74.8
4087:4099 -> -0.087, 76.4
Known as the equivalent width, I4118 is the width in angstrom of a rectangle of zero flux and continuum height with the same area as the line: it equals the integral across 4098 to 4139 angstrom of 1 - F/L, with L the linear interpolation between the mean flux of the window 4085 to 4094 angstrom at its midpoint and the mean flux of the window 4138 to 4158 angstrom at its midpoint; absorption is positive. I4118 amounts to 2.1 angstrom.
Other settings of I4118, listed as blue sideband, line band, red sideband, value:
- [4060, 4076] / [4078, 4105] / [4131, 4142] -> -1.8 angstrom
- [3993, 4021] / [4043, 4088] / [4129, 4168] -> 0.3 angstrom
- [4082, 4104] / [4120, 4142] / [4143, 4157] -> -1.0 angstrom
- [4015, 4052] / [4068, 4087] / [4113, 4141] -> -0.6 angstrom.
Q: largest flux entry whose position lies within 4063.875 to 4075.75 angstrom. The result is 79.1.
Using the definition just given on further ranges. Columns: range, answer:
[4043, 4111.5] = 96.6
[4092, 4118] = 86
